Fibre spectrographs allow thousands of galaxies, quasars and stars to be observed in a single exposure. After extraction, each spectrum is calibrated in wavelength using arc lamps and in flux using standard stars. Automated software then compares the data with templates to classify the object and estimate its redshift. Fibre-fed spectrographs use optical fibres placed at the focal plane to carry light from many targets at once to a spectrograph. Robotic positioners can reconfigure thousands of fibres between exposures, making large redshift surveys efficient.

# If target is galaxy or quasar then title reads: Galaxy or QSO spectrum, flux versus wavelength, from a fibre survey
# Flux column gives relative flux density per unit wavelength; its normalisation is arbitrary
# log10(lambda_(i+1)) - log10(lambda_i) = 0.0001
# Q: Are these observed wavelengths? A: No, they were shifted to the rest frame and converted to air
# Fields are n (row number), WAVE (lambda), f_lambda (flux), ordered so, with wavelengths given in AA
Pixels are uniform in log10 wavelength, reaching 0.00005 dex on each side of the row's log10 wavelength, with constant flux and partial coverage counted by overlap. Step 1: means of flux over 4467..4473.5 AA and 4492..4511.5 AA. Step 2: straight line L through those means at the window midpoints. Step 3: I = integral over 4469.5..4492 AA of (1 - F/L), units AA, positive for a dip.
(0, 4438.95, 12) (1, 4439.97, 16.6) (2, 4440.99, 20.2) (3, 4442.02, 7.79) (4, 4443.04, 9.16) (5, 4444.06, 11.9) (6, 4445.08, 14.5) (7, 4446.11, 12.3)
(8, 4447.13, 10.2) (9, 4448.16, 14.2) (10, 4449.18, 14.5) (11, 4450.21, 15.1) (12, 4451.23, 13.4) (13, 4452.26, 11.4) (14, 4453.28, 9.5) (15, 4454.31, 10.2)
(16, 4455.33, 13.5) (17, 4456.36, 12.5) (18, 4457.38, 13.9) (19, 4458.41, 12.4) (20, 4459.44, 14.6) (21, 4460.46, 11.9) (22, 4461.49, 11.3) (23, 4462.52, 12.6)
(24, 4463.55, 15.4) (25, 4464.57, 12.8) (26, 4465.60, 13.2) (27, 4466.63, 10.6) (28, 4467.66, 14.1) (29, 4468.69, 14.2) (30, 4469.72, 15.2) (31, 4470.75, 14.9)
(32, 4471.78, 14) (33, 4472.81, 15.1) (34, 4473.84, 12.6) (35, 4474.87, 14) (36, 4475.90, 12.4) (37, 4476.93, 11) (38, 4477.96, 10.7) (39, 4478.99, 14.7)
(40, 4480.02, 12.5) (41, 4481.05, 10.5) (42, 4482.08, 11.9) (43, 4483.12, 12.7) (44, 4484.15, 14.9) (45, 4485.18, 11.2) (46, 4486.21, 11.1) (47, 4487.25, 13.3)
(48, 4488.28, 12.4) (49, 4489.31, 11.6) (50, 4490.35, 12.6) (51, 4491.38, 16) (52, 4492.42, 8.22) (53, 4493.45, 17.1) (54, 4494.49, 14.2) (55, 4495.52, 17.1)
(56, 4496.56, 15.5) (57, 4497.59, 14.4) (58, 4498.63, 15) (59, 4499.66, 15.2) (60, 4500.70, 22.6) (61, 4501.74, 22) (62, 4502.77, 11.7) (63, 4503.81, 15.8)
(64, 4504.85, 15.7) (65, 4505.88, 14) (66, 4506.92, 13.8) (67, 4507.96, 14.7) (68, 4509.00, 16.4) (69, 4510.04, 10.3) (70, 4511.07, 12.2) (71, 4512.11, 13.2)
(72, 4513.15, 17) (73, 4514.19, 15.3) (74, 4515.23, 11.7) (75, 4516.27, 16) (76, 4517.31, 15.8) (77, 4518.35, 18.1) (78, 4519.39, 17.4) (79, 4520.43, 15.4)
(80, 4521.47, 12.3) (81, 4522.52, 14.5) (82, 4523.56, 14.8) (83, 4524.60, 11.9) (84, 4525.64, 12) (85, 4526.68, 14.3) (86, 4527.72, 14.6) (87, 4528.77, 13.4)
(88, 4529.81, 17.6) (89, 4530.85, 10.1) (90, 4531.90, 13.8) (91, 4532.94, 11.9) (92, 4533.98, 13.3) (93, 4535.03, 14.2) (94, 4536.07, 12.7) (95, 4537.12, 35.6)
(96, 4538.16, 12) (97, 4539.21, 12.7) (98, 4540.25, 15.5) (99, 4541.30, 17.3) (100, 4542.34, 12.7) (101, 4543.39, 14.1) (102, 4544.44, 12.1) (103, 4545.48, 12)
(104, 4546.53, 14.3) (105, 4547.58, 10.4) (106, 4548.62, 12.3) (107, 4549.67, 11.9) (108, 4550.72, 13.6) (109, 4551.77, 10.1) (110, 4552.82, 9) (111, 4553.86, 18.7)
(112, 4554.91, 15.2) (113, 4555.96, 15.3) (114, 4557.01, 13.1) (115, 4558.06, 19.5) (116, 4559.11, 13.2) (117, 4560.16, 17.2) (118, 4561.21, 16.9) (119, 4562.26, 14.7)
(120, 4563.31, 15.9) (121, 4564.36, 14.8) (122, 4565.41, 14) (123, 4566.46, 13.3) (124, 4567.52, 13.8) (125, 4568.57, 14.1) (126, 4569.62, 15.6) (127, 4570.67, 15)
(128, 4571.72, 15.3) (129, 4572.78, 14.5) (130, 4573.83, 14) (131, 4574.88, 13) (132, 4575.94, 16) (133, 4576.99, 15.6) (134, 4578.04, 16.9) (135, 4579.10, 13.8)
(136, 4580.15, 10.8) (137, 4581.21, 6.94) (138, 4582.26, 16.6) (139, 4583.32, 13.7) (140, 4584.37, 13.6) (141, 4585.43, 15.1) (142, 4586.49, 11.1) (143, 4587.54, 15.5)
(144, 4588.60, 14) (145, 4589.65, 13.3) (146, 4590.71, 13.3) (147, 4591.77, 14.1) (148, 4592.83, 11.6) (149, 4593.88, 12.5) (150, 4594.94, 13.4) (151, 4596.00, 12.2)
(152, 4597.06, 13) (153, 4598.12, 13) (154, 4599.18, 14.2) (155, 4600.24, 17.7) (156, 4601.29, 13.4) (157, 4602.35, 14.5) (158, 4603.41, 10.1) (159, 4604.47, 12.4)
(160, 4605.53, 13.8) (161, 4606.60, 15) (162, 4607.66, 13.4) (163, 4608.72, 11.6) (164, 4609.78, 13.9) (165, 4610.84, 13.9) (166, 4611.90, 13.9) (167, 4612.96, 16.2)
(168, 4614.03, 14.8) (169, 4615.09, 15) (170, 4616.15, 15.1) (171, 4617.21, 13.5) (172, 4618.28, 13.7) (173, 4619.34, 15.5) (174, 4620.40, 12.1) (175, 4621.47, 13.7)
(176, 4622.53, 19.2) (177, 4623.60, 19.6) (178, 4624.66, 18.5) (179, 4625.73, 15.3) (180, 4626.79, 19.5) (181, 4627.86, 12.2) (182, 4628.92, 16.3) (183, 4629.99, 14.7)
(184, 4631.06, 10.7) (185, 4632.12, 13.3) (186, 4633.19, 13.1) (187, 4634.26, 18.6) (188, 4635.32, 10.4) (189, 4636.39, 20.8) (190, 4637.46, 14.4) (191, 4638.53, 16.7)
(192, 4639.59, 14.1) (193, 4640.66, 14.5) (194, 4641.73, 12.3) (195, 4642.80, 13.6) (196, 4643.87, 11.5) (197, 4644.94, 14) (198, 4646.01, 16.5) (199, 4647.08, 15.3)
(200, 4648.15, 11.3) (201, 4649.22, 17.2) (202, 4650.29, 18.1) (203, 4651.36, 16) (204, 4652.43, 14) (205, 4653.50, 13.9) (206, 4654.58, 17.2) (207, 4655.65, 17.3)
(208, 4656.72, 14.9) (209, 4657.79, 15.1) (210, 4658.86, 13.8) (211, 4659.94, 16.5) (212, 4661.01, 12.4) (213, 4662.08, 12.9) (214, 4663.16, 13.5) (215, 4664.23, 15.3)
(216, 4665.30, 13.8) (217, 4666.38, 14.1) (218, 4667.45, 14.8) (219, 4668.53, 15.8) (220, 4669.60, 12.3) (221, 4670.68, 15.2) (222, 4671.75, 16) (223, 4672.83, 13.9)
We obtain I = 2.7 AA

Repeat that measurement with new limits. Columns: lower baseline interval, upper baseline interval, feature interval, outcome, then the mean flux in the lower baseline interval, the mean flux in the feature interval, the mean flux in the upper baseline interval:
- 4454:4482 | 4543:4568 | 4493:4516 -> -3.1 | 13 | 15.2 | 14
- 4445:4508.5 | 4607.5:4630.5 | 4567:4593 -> 1.3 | 13.6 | 13.9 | 15.1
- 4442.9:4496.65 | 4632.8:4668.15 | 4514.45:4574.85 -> -3.3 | 13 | 14.5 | 14.8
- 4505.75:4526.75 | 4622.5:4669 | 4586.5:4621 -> 2.6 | 14.3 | 13.7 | 15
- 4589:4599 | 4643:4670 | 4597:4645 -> -2.8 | 13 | 14.5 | 14.7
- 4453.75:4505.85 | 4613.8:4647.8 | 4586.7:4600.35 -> 1.1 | 13.7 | 13.5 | 14.9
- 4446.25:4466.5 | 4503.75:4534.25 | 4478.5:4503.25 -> -1.0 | 12.7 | 14.1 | 14.2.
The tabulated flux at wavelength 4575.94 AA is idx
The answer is 16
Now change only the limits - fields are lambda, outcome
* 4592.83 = 11.6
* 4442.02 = 7.79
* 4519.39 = 17.4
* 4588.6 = 14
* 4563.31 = 15.9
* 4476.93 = 11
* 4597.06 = 13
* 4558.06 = 19.5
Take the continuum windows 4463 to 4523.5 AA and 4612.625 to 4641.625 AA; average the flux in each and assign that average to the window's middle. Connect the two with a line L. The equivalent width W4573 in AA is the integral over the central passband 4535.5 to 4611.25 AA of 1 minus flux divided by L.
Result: 3.3 AA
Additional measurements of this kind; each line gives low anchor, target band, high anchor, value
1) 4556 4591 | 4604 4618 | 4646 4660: 0.8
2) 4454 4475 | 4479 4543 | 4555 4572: -1.5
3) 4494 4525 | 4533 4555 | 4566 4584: 0.6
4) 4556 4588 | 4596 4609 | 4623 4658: 1.1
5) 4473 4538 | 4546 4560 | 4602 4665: 0.8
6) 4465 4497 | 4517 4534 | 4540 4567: -0.5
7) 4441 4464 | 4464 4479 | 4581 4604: -0.7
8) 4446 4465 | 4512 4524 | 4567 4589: -1.6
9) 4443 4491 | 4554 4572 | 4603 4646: -1.7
